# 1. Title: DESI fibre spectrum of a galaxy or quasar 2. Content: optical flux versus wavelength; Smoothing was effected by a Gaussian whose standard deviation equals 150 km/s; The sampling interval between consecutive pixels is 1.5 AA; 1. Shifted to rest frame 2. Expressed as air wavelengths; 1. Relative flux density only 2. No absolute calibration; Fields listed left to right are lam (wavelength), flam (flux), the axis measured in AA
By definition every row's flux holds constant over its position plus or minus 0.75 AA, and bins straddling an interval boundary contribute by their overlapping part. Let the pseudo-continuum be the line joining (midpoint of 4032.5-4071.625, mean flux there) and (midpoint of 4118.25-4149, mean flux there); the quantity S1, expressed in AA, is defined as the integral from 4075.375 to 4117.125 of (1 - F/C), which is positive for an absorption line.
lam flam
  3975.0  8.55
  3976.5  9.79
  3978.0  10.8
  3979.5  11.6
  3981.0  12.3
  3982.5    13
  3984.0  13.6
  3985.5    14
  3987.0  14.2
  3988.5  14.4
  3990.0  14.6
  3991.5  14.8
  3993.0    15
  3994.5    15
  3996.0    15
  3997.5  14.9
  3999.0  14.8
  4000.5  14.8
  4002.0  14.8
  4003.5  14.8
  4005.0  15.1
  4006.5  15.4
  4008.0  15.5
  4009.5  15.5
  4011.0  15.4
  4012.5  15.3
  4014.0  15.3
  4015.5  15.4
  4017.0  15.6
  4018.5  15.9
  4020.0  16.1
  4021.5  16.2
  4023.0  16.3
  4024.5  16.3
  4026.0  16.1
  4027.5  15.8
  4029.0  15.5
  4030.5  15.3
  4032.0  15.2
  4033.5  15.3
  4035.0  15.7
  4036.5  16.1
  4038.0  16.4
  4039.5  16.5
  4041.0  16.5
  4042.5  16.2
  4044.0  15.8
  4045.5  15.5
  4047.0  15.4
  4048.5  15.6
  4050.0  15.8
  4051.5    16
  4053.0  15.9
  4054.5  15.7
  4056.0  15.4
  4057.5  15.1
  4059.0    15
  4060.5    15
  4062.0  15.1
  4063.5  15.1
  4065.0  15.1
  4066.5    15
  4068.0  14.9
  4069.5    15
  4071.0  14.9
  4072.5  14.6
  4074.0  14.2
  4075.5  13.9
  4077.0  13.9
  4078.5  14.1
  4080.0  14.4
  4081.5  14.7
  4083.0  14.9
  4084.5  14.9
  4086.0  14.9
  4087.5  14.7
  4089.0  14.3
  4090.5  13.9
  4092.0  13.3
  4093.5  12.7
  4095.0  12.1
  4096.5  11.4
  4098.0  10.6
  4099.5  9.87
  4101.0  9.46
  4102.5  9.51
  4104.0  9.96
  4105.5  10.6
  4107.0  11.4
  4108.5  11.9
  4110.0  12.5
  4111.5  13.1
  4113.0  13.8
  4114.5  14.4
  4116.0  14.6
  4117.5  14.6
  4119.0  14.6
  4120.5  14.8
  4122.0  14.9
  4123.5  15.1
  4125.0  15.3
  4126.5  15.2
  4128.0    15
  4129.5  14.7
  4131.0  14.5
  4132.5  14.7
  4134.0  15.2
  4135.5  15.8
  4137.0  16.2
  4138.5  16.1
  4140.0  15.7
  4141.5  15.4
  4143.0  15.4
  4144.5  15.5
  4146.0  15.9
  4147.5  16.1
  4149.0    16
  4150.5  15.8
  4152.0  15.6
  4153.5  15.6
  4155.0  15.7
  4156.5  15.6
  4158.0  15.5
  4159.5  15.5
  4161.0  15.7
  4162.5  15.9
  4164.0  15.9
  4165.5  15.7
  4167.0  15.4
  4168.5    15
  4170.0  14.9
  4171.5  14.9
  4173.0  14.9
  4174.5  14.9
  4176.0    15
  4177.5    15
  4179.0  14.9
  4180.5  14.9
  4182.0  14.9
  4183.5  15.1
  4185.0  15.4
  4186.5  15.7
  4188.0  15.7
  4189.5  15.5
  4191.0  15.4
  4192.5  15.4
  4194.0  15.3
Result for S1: 6.96 AA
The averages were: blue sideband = 15.5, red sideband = 15.3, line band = 12.8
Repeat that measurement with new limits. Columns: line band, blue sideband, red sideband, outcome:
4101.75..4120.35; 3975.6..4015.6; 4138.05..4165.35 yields 3.3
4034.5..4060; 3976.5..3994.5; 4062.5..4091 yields -2.8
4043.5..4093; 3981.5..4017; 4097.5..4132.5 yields -3.9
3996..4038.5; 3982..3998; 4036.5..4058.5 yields -1.2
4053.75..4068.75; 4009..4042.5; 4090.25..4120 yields -1.0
